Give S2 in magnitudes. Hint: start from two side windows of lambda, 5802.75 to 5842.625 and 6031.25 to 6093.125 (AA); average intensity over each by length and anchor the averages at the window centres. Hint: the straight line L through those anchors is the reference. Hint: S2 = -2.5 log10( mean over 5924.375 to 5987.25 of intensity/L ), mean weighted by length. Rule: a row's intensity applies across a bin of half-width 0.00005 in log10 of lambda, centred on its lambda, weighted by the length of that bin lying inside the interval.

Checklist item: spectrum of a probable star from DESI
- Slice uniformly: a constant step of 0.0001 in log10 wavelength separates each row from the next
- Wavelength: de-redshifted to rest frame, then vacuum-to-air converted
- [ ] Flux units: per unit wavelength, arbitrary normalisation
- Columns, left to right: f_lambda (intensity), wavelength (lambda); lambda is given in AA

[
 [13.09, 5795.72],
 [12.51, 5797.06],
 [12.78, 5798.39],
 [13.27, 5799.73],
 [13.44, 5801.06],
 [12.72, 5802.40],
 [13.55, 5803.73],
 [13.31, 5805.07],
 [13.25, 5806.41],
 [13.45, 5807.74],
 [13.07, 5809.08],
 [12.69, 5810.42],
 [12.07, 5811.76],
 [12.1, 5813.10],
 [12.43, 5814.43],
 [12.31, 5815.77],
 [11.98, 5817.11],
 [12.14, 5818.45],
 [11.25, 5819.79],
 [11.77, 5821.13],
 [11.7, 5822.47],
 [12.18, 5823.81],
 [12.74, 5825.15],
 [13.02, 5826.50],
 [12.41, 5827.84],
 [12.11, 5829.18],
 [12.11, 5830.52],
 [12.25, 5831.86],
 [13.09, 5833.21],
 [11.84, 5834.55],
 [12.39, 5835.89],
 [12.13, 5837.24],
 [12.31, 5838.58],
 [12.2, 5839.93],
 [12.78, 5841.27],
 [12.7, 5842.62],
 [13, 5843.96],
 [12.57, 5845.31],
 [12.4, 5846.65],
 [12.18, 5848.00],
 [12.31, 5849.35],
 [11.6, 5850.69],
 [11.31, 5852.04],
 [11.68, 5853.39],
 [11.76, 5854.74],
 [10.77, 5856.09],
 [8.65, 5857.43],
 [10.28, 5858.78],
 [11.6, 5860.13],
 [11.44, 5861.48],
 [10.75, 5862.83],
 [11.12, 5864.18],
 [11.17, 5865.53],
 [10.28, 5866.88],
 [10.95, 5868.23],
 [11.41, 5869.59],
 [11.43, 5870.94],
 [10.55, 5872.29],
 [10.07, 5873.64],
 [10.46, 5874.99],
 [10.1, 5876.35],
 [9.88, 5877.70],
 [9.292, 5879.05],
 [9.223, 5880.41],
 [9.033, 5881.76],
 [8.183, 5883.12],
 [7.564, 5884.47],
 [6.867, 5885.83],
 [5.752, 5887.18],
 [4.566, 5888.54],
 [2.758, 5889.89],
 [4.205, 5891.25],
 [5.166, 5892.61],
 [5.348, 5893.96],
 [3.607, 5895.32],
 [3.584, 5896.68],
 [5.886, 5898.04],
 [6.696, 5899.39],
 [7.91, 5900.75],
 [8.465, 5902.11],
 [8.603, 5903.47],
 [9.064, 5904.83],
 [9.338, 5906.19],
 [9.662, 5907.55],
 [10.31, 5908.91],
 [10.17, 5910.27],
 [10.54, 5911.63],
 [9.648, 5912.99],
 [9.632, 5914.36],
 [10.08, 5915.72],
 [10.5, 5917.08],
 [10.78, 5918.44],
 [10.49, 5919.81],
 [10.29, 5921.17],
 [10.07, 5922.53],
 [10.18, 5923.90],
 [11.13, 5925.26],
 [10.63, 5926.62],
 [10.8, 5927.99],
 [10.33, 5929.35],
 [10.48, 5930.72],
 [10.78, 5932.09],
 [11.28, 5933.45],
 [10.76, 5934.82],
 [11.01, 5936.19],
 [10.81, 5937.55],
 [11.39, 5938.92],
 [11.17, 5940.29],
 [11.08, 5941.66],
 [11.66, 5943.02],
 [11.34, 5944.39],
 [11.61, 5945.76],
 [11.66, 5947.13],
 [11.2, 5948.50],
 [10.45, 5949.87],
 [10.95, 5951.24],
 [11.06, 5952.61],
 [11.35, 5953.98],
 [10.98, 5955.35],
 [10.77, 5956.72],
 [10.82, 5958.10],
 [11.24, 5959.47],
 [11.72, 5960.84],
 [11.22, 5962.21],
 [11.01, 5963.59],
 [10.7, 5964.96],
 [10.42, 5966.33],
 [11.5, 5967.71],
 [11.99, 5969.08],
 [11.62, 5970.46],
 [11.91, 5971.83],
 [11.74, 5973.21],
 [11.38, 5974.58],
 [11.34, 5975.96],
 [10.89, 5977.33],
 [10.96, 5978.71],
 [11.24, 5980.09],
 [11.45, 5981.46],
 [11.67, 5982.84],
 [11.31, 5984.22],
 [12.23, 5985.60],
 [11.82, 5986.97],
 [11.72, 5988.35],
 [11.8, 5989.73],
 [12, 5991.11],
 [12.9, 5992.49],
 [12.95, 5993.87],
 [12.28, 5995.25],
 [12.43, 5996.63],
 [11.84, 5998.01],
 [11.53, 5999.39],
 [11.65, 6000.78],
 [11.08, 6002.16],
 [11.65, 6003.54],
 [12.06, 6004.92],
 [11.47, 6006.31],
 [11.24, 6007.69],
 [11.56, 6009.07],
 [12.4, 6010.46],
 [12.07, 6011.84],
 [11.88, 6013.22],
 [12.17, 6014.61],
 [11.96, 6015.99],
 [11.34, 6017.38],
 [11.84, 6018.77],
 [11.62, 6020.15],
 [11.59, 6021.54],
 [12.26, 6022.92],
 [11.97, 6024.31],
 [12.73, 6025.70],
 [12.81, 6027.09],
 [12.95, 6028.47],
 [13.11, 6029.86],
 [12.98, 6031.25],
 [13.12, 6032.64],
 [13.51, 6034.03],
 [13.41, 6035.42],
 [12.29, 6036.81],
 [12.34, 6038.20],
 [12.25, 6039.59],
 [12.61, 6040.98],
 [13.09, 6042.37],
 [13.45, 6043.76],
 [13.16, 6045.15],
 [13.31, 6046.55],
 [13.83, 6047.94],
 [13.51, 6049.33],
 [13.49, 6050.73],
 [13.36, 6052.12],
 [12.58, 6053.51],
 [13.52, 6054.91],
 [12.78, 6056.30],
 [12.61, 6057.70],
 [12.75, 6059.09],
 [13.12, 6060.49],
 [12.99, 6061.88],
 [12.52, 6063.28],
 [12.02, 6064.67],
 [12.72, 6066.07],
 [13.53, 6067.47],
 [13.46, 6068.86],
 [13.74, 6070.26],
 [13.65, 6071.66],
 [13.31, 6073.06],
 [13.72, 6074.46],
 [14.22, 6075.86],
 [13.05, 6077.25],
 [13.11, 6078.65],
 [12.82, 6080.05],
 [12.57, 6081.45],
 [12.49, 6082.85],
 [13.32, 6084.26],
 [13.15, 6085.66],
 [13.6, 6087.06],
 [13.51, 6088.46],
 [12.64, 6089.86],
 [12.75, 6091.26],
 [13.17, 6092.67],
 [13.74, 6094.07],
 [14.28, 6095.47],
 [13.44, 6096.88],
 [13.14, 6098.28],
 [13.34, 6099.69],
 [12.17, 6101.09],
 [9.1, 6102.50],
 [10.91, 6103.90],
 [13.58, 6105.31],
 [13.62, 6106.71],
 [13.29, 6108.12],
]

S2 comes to 0.147 mag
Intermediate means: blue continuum 12.4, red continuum 13.1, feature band 11.2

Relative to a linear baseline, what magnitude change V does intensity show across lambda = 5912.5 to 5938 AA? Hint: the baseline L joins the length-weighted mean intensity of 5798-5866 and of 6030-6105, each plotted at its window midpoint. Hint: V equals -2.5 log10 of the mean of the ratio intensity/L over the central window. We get 0.19 mag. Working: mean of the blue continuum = 12.2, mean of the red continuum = 13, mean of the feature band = 10.5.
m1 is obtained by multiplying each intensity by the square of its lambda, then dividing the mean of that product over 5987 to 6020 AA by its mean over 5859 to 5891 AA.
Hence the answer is 1.3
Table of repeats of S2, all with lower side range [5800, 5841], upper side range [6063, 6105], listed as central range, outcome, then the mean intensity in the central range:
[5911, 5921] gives 0.23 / 10.2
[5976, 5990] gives 0.12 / 11.5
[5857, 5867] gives 0.17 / 10.7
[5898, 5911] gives 0.40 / 8.76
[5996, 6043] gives 0.06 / 12.2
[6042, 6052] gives -0.04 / 13.4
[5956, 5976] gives 0.13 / 11.3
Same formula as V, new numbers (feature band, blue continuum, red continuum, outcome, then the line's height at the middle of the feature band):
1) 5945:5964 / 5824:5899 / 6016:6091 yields 0.03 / 11.5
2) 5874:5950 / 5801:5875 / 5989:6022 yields 0.28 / 11.9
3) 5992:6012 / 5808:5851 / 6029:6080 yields 0.09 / 12.9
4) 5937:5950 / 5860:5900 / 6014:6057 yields -0.12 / 10.1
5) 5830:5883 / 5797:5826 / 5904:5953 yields 0.05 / 11.8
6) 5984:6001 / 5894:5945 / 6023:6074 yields -0.05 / 11.6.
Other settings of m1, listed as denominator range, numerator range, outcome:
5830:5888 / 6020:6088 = 1.27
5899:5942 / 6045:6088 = 1.36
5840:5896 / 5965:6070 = 1.33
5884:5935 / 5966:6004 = 1.41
